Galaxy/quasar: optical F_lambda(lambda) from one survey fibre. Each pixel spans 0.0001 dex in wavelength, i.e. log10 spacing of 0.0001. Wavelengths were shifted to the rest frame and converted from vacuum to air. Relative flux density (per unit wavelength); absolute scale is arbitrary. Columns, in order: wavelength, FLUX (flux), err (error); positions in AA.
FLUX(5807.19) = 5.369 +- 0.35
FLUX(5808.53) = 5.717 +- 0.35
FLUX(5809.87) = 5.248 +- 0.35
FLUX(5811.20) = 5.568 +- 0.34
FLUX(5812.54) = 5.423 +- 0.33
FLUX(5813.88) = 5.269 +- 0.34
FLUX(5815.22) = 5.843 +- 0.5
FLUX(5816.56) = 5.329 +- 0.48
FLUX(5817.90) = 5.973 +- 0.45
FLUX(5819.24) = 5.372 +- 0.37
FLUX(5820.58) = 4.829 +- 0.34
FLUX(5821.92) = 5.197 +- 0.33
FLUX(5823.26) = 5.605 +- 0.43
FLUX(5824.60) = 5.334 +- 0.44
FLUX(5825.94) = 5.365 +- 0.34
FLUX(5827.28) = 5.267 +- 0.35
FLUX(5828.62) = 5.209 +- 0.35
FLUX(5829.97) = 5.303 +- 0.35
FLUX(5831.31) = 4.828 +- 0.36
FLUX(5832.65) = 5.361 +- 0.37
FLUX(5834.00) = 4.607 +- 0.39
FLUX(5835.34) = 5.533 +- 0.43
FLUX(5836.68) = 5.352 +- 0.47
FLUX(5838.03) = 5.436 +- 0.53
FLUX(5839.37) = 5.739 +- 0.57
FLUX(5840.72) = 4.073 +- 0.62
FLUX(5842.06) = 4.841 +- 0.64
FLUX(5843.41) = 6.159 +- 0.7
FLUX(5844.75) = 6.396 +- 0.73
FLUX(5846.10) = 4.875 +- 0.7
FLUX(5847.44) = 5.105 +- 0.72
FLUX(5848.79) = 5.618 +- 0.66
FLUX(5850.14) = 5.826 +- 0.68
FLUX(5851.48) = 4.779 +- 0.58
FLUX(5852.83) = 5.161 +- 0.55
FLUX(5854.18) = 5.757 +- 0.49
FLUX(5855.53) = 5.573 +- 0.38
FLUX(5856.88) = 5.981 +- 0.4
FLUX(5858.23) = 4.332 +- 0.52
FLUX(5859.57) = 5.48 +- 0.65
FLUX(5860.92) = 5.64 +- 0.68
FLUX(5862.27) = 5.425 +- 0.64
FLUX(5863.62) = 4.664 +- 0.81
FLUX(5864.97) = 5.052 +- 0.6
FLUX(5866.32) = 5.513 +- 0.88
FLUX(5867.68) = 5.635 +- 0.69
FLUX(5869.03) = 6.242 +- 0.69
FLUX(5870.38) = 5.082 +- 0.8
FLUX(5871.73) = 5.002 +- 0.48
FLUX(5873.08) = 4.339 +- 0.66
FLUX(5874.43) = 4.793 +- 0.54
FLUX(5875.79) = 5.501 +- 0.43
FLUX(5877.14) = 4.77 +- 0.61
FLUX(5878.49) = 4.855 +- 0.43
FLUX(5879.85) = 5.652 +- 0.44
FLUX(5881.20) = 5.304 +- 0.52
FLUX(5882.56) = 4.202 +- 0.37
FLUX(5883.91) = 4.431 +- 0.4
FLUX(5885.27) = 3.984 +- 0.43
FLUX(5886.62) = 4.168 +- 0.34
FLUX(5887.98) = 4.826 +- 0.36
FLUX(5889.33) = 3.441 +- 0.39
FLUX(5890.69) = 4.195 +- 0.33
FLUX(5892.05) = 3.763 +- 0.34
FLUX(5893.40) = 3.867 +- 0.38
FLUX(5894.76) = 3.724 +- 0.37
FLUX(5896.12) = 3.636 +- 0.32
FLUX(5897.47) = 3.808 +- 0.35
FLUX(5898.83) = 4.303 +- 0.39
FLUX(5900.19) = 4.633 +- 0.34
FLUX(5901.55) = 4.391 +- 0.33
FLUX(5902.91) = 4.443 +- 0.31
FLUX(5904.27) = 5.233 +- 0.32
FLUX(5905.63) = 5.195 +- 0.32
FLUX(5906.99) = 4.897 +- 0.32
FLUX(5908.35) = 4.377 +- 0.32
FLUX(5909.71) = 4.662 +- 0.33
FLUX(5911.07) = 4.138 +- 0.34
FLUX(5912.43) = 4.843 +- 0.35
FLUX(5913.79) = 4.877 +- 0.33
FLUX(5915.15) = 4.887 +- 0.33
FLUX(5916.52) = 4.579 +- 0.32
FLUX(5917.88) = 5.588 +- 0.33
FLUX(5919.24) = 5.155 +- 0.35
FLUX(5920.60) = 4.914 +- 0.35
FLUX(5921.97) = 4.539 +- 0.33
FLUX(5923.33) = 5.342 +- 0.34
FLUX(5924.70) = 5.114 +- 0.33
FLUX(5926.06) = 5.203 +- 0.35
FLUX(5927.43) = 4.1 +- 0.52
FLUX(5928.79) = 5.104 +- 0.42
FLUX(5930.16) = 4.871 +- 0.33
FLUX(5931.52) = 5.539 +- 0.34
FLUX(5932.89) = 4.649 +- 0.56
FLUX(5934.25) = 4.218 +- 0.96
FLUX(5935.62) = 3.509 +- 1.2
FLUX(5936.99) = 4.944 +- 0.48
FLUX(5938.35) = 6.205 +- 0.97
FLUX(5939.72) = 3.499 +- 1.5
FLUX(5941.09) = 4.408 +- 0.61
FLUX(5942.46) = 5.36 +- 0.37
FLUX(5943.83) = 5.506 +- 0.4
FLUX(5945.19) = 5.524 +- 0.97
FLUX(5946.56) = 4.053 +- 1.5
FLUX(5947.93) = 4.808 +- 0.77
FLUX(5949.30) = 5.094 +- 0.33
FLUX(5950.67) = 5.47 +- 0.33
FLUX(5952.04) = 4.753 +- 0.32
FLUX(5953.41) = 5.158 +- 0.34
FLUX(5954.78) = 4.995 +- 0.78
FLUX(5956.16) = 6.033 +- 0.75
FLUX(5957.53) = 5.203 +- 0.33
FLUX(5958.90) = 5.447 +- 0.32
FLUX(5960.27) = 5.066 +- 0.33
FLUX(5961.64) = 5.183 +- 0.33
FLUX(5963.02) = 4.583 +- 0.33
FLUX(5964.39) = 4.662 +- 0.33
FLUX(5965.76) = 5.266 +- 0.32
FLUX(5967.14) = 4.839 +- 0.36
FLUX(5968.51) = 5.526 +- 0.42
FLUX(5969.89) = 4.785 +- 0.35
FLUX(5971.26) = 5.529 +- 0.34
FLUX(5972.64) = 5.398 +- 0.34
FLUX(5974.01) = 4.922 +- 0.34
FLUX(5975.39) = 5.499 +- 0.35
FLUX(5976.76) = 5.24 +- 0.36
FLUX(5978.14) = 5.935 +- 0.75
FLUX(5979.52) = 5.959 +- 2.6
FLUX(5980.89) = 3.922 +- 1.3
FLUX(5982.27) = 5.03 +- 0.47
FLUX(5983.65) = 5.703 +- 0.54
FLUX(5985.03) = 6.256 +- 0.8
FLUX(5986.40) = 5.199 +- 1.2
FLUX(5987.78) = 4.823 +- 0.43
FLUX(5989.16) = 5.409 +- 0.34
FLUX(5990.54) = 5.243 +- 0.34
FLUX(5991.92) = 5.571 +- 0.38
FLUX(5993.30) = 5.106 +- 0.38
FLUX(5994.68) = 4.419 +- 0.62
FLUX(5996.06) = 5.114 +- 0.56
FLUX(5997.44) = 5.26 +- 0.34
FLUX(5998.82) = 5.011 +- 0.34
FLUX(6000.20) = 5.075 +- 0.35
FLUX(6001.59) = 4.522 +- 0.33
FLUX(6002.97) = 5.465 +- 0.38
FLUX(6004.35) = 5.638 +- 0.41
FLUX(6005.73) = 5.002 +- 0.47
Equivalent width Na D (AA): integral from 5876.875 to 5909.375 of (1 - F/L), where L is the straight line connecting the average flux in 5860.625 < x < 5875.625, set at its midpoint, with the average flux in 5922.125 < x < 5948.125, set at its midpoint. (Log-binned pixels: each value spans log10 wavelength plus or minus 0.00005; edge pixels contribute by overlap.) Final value 4.2 AA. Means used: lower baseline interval 5.21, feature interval 4.42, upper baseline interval 4.84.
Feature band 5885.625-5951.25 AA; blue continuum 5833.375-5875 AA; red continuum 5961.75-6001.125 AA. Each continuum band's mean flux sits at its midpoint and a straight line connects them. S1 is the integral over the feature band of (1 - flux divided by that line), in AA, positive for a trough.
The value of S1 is 7.3 AA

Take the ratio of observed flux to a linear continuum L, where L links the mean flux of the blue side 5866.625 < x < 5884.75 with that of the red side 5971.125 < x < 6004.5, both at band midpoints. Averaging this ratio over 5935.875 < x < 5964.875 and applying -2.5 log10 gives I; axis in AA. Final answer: 0.03 mag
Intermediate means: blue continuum 5.06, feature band 5.03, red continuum 5.24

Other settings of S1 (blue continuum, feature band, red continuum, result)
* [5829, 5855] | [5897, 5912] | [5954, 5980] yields 2.0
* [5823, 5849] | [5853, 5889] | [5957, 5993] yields 1.4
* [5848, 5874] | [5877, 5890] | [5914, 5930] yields 1.6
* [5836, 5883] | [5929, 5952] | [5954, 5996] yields 1.7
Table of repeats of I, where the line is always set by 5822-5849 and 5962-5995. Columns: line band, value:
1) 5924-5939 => 0.08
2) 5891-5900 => 0.32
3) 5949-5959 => -0.01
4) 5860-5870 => -0.03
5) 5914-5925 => 0.05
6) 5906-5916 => 0.12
